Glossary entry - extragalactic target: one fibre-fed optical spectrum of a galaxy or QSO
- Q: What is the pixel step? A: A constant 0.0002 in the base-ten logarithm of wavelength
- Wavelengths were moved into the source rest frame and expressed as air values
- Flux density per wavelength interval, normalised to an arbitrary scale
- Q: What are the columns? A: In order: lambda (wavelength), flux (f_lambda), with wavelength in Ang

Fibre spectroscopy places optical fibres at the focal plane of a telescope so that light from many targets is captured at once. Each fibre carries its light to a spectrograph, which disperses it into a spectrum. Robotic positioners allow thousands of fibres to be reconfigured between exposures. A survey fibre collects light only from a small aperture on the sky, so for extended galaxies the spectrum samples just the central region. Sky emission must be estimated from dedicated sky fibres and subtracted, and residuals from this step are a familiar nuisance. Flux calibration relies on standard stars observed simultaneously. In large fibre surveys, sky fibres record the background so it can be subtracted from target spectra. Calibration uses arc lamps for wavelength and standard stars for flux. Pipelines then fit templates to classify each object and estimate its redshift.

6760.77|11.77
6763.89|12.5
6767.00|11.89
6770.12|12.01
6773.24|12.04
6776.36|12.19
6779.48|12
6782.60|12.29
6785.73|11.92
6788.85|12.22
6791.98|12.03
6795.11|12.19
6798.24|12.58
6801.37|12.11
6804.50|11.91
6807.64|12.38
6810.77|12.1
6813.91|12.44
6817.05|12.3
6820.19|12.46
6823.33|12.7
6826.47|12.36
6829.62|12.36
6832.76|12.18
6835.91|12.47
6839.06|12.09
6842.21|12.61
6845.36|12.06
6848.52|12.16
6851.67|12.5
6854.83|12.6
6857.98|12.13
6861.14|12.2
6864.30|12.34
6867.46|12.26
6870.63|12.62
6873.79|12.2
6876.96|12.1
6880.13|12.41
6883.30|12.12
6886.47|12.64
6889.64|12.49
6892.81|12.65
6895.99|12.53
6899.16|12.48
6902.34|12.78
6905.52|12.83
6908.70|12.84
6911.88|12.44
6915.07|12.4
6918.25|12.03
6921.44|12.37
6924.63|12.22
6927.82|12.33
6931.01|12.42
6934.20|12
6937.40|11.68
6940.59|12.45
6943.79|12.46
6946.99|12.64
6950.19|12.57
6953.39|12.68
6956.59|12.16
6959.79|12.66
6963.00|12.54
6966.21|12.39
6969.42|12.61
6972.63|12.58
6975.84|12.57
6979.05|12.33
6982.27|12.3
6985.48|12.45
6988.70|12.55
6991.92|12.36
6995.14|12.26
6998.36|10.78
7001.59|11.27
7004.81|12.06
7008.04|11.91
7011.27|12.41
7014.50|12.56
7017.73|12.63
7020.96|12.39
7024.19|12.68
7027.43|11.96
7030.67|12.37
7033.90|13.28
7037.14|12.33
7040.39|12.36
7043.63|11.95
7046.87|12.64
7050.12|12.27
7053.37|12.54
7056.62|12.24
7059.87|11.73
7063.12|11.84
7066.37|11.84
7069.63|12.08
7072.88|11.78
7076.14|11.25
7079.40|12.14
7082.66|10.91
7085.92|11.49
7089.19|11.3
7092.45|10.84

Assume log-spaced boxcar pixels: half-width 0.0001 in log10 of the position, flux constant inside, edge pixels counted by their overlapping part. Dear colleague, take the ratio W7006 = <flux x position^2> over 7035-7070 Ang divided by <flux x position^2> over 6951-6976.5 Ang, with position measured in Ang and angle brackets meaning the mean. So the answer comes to 1.0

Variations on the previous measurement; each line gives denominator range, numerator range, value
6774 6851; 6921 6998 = 1.05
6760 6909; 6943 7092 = 1.04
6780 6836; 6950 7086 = 1.06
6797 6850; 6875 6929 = 1.03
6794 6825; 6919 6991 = 1.05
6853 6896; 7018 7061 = 1.05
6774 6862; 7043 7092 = 1.04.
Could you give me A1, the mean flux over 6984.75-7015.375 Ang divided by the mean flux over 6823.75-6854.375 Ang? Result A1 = 0.98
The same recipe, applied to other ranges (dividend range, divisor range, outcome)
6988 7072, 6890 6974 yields 0.98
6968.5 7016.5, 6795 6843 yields 0.99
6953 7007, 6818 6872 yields 0.99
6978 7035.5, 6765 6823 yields 1.01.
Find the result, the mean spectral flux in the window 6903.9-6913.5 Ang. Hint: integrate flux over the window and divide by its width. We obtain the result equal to 12.7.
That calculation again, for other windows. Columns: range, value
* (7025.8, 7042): 12.5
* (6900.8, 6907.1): 12.8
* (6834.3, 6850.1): 12.3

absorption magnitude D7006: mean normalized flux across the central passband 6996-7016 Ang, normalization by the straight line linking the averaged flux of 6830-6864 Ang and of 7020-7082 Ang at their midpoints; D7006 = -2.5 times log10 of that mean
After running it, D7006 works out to 0.03 mag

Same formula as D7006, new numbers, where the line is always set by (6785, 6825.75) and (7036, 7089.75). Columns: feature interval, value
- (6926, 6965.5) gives -0.03 mag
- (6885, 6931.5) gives -0.03 mag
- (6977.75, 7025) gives -0.02 mag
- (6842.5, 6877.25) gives -0.01 mag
